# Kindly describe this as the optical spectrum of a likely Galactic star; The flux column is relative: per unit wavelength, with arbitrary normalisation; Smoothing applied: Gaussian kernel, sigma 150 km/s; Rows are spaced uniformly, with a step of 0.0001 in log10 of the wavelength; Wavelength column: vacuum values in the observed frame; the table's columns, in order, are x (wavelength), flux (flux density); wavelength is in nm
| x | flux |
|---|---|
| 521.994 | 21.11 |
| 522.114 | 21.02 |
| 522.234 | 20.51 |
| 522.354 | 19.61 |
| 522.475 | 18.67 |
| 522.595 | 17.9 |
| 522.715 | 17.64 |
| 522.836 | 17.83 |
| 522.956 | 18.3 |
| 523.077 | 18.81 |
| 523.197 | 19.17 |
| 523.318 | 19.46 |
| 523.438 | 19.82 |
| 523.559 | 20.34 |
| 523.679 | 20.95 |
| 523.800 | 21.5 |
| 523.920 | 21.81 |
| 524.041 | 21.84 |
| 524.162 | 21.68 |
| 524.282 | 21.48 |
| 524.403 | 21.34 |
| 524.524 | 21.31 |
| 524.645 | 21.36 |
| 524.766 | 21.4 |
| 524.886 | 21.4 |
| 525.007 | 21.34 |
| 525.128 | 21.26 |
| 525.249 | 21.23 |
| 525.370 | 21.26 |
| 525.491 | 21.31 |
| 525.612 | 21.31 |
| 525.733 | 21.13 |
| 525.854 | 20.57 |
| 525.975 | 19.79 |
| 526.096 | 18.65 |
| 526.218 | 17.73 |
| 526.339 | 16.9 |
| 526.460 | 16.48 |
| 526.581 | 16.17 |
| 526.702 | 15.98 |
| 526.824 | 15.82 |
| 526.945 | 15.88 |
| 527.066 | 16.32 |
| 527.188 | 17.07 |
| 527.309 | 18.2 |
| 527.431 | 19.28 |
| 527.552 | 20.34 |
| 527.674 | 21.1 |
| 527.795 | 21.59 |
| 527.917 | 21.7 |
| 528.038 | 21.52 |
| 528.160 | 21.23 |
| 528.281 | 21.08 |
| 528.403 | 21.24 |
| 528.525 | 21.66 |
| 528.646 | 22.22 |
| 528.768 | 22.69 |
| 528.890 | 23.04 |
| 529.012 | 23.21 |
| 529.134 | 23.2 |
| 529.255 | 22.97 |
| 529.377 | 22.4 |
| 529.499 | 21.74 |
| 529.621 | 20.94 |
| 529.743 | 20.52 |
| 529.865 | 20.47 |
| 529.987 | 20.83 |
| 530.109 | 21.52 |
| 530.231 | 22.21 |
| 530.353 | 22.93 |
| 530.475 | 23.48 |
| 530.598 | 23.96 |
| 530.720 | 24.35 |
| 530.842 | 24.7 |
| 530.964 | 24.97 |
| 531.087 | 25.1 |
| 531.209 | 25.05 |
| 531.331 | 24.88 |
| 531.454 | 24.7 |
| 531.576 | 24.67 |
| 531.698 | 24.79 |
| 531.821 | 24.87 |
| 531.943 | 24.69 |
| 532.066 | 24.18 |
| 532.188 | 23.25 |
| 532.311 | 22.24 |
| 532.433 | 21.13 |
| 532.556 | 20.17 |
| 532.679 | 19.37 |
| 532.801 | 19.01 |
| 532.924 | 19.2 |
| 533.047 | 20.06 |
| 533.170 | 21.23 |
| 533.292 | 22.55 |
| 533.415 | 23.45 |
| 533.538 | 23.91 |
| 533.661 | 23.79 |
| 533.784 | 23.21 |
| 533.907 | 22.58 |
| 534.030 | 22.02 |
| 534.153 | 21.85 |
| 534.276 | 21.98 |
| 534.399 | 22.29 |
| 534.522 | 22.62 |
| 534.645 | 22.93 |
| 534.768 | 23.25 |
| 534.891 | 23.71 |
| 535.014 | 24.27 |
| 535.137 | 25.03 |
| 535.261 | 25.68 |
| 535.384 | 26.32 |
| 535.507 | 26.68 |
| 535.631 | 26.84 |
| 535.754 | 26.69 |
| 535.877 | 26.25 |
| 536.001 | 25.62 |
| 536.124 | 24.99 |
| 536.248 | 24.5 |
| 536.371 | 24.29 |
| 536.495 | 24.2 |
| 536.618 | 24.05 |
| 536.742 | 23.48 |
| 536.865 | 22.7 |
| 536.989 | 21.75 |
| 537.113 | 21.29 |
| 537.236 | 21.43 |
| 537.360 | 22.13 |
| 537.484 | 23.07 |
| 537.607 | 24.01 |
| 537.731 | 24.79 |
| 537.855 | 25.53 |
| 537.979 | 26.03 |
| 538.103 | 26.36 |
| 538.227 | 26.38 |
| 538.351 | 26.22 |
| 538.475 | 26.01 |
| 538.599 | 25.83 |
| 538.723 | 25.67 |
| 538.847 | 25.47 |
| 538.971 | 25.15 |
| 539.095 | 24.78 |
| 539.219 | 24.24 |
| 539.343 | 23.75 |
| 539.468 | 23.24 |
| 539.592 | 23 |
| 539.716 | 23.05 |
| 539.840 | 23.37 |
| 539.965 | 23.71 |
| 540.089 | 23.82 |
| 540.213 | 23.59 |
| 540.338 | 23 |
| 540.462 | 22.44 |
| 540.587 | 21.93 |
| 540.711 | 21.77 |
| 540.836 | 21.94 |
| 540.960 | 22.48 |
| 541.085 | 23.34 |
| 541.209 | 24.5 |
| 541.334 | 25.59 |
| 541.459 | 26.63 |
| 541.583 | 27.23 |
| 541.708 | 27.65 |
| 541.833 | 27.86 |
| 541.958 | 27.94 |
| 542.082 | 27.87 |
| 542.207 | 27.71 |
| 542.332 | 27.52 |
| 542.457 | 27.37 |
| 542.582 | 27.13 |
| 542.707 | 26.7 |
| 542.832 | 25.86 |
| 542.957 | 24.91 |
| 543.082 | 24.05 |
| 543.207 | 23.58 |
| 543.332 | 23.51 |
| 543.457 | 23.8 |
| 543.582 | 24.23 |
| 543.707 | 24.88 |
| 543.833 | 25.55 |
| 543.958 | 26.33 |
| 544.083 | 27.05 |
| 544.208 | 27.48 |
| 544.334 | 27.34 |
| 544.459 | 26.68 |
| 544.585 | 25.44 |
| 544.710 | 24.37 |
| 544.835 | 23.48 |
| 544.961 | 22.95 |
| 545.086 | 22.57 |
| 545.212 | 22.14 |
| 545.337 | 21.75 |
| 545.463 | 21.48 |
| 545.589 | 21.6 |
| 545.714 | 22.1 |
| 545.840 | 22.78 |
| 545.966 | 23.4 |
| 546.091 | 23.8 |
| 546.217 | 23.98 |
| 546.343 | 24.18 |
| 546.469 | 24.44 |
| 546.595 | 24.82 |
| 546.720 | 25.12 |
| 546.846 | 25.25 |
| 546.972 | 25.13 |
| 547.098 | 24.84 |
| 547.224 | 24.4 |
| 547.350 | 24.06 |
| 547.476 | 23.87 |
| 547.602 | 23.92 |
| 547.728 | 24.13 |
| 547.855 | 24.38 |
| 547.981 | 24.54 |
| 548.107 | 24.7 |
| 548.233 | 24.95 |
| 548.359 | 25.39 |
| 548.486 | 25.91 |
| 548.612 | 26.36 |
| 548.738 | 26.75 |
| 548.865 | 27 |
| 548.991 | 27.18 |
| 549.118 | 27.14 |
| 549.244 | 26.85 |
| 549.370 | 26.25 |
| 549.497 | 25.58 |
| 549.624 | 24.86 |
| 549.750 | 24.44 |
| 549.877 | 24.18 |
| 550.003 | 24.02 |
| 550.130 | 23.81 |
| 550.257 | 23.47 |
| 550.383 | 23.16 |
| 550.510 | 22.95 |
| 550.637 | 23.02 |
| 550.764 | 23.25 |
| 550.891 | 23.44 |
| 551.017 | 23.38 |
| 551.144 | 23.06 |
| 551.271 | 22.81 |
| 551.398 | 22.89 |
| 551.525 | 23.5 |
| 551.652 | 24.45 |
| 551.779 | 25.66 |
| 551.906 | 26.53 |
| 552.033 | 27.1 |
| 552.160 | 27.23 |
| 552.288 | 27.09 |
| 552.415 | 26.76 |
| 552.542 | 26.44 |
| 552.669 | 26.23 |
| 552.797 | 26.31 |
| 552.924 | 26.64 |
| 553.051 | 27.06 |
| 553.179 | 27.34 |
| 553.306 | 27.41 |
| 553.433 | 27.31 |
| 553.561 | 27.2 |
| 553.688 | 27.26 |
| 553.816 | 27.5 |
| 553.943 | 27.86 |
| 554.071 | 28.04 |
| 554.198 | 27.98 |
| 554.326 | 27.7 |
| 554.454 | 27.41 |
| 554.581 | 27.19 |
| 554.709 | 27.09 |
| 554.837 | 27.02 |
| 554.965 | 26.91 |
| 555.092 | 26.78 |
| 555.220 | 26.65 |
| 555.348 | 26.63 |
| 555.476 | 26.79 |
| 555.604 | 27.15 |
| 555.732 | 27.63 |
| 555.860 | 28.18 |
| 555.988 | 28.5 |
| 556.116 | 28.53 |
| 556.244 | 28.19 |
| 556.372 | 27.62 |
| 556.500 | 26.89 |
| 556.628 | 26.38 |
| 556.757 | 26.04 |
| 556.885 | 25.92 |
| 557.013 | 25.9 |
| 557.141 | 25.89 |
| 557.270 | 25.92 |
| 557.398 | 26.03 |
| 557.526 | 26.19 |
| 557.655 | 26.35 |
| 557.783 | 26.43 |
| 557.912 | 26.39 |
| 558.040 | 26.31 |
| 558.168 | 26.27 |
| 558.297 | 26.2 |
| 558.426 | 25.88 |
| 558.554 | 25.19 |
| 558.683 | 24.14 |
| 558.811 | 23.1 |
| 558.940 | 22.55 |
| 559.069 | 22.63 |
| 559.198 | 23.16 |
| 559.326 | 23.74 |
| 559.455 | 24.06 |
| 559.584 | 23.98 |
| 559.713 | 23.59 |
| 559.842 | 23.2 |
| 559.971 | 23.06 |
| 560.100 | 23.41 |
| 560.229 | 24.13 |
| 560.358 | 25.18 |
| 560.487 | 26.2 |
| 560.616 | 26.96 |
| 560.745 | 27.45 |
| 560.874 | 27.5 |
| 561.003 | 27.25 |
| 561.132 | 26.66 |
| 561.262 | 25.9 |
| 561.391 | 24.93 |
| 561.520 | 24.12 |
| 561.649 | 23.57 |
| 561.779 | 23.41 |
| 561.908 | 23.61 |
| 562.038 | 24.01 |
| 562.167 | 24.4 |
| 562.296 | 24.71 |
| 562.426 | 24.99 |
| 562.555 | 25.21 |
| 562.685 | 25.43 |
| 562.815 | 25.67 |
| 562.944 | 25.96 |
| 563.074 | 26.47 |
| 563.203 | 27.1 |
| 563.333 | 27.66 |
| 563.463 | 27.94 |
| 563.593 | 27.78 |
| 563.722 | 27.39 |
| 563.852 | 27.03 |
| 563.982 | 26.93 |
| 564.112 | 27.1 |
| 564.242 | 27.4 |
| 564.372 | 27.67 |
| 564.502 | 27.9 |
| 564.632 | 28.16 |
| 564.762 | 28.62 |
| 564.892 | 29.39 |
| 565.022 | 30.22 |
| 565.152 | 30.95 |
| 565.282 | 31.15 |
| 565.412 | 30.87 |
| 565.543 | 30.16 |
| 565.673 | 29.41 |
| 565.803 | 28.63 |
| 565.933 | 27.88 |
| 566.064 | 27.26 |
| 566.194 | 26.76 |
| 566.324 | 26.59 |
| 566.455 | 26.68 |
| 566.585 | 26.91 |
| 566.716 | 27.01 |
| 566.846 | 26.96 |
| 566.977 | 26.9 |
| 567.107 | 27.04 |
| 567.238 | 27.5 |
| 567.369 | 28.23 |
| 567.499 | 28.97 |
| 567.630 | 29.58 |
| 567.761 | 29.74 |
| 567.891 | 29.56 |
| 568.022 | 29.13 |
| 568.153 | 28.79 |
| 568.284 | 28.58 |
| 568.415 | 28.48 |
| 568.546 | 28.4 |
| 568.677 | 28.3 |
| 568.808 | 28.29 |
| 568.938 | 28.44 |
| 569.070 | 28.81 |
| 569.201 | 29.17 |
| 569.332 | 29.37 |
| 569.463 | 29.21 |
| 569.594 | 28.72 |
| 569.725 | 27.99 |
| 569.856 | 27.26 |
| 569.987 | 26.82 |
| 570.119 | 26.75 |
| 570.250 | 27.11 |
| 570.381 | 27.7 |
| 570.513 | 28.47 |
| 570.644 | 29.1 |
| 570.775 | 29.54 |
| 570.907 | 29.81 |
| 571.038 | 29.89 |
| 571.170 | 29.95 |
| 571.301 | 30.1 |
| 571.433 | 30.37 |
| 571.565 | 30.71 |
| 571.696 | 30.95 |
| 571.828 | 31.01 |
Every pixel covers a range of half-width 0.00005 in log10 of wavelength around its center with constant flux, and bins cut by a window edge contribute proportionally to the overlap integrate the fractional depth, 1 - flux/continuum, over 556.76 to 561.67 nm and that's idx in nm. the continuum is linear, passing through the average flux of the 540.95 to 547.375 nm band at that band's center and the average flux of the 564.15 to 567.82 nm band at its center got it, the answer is 0.385 nm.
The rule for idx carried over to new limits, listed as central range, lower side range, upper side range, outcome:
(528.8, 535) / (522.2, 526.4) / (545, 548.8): -0.358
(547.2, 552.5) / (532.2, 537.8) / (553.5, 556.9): 0.271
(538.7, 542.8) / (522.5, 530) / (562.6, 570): -0.320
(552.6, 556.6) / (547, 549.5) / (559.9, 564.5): -0.266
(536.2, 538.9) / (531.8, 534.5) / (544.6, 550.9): -0.184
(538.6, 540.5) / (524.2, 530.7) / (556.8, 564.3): -0.134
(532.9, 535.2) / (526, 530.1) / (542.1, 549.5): -0.105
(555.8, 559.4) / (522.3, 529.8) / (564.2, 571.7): 0.089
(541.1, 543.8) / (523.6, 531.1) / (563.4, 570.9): -0.257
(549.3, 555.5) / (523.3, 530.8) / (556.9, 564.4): -0.377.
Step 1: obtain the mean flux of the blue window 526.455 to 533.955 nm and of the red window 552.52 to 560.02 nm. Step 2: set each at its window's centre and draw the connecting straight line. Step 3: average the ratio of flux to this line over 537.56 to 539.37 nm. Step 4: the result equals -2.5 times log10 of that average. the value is -0.10 mag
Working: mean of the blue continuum 21.7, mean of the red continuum 26.2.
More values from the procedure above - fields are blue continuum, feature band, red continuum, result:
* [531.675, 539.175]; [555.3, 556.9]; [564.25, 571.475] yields -0.02 mag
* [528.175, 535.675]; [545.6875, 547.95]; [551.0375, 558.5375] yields 0.05 mag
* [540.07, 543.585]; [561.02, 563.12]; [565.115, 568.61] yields 0.12 mag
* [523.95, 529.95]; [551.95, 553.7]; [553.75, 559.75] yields -0.06 mag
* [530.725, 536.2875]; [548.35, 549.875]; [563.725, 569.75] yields -0.01 mag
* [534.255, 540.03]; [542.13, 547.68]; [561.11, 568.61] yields 0.02 mag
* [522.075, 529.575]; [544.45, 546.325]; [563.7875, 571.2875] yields 0.04 mag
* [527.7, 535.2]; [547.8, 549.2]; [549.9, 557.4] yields -0.02 mag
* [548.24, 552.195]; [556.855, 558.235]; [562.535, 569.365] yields 0.01 mag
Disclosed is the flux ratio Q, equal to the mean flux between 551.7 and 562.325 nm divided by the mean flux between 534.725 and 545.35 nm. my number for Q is 1.05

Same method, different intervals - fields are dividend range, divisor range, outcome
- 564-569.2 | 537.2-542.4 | 1.15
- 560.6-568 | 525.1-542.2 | 1.19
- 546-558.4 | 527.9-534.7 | 1.15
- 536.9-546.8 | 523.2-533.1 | 1.16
